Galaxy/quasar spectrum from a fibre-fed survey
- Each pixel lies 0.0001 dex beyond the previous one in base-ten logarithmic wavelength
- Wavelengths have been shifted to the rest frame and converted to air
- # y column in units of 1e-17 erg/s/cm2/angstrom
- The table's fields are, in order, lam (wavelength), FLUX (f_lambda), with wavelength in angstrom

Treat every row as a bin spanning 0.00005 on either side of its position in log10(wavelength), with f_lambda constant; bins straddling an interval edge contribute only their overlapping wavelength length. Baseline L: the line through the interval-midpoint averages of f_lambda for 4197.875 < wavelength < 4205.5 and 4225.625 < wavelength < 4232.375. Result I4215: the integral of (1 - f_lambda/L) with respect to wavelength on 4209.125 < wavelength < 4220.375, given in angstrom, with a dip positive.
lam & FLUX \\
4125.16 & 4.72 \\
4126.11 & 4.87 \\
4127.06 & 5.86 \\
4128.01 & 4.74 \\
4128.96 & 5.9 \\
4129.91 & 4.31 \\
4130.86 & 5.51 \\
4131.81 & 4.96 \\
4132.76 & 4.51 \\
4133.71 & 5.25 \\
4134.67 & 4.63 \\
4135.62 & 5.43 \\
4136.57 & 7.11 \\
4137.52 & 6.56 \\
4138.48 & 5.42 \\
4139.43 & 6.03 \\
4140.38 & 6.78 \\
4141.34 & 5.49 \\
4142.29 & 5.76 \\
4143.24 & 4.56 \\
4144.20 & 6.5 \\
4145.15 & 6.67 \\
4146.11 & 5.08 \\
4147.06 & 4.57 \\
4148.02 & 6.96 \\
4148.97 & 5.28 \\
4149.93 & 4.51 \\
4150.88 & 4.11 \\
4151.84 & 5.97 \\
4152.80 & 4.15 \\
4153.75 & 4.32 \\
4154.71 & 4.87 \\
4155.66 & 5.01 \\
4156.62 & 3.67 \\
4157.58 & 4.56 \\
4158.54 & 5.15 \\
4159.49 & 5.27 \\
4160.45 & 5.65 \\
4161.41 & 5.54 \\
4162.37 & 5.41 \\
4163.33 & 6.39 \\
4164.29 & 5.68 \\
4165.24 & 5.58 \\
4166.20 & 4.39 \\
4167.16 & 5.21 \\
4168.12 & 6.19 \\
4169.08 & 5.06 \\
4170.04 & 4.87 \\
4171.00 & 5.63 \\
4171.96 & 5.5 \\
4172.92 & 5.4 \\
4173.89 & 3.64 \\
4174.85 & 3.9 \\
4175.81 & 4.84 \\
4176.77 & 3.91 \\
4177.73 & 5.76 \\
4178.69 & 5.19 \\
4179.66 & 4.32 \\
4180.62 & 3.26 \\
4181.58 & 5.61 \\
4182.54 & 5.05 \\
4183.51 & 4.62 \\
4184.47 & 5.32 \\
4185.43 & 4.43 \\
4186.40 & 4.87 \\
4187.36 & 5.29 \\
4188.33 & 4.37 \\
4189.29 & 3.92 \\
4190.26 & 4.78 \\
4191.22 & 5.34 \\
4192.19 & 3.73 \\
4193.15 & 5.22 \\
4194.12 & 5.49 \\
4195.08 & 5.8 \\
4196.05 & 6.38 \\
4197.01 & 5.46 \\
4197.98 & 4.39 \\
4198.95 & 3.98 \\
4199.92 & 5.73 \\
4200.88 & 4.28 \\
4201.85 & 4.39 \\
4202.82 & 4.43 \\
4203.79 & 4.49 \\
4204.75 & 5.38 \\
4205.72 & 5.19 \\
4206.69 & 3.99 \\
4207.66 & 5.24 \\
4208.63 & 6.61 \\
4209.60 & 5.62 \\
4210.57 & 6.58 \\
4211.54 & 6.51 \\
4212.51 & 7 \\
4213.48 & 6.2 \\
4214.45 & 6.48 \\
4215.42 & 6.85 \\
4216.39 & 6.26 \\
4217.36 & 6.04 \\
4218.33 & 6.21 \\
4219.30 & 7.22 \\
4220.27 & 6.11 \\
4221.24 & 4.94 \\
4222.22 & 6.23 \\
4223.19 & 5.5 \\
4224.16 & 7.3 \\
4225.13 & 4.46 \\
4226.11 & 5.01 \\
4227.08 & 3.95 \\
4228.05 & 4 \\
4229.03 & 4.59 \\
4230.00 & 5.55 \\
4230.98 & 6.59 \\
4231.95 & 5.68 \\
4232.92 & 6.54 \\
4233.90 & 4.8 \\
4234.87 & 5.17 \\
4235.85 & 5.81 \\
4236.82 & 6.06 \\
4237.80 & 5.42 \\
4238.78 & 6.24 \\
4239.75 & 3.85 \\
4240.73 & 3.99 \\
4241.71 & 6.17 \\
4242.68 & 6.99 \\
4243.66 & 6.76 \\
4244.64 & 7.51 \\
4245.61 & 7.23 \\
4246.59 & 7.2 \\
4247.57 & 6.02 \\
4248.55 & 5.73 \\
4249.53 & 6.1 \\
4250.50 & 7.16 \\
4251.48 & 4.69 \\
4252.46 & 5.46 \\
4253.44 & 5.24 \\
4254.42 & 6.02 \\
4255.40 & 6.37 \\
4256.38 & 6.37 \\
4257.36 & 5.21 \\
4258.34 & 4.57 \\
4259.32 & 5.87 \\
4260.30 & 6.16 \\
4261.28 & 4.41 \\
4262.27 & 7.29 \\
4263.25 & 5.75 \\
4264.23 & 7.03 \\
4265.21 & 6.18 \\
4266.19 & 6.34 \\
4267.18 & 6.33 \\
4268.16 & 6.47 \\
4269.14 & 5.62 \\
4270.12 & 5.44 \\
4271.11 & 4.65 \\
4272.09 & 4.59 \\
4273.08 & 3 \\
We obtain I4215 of -3.7 angstrom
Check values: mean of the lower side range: 4.67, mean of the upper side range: 5.05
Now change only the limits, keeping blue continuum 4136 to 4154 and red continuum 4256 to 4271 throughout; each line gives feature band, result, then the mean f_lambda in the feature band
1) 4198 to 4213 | 1.3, 5.27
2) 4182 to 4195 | 2.0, 4.84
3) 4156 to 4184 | 3.2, 5.01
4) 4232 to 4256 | -0.4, 5.94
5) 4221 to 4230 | 1.0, 5.14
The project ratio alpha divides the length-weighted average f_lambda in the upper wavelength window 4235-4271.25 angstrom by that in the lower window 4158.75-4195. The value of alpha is 1.19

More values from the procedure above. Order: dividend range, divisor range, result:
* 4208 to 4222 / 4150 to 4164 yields 1.26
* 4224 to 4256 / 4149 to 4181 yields 1.16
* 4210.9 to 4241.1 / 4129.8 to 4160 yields 1.08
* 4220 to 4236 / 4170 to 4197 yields 1.11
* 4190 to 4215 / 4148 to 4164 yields 1.06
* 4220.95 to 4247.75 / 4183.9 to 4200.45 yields 1.15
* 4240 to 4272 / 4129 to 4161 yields 1.13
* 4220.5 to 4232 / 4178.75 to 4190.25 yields 1.14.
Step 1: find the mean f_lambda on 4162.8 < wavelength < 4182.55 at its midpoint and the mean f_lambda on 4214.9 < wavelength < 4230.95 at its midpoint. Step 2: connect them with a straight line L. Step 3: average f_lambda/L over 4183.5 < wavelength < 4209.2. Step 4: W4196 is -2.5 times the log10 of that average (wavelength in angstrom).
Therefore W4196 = 0.08 mag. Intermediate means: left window 5.02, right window 5.67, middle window 4.94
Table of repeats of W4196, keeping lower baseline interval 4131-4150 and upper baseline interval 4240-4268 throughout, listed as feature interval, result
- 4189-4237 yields 0.08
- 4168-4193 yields 0.20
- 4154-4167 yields 0.11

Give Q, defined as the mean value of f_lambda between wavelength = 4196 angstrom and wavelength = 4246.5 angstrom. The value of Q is 5.65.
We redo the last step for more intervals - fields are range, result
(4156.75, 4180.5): 5.08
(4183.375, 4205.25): 4.88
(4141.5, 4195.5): 5.04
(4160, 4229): 5.26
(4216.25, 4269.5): 5.85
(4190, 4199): 5.12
